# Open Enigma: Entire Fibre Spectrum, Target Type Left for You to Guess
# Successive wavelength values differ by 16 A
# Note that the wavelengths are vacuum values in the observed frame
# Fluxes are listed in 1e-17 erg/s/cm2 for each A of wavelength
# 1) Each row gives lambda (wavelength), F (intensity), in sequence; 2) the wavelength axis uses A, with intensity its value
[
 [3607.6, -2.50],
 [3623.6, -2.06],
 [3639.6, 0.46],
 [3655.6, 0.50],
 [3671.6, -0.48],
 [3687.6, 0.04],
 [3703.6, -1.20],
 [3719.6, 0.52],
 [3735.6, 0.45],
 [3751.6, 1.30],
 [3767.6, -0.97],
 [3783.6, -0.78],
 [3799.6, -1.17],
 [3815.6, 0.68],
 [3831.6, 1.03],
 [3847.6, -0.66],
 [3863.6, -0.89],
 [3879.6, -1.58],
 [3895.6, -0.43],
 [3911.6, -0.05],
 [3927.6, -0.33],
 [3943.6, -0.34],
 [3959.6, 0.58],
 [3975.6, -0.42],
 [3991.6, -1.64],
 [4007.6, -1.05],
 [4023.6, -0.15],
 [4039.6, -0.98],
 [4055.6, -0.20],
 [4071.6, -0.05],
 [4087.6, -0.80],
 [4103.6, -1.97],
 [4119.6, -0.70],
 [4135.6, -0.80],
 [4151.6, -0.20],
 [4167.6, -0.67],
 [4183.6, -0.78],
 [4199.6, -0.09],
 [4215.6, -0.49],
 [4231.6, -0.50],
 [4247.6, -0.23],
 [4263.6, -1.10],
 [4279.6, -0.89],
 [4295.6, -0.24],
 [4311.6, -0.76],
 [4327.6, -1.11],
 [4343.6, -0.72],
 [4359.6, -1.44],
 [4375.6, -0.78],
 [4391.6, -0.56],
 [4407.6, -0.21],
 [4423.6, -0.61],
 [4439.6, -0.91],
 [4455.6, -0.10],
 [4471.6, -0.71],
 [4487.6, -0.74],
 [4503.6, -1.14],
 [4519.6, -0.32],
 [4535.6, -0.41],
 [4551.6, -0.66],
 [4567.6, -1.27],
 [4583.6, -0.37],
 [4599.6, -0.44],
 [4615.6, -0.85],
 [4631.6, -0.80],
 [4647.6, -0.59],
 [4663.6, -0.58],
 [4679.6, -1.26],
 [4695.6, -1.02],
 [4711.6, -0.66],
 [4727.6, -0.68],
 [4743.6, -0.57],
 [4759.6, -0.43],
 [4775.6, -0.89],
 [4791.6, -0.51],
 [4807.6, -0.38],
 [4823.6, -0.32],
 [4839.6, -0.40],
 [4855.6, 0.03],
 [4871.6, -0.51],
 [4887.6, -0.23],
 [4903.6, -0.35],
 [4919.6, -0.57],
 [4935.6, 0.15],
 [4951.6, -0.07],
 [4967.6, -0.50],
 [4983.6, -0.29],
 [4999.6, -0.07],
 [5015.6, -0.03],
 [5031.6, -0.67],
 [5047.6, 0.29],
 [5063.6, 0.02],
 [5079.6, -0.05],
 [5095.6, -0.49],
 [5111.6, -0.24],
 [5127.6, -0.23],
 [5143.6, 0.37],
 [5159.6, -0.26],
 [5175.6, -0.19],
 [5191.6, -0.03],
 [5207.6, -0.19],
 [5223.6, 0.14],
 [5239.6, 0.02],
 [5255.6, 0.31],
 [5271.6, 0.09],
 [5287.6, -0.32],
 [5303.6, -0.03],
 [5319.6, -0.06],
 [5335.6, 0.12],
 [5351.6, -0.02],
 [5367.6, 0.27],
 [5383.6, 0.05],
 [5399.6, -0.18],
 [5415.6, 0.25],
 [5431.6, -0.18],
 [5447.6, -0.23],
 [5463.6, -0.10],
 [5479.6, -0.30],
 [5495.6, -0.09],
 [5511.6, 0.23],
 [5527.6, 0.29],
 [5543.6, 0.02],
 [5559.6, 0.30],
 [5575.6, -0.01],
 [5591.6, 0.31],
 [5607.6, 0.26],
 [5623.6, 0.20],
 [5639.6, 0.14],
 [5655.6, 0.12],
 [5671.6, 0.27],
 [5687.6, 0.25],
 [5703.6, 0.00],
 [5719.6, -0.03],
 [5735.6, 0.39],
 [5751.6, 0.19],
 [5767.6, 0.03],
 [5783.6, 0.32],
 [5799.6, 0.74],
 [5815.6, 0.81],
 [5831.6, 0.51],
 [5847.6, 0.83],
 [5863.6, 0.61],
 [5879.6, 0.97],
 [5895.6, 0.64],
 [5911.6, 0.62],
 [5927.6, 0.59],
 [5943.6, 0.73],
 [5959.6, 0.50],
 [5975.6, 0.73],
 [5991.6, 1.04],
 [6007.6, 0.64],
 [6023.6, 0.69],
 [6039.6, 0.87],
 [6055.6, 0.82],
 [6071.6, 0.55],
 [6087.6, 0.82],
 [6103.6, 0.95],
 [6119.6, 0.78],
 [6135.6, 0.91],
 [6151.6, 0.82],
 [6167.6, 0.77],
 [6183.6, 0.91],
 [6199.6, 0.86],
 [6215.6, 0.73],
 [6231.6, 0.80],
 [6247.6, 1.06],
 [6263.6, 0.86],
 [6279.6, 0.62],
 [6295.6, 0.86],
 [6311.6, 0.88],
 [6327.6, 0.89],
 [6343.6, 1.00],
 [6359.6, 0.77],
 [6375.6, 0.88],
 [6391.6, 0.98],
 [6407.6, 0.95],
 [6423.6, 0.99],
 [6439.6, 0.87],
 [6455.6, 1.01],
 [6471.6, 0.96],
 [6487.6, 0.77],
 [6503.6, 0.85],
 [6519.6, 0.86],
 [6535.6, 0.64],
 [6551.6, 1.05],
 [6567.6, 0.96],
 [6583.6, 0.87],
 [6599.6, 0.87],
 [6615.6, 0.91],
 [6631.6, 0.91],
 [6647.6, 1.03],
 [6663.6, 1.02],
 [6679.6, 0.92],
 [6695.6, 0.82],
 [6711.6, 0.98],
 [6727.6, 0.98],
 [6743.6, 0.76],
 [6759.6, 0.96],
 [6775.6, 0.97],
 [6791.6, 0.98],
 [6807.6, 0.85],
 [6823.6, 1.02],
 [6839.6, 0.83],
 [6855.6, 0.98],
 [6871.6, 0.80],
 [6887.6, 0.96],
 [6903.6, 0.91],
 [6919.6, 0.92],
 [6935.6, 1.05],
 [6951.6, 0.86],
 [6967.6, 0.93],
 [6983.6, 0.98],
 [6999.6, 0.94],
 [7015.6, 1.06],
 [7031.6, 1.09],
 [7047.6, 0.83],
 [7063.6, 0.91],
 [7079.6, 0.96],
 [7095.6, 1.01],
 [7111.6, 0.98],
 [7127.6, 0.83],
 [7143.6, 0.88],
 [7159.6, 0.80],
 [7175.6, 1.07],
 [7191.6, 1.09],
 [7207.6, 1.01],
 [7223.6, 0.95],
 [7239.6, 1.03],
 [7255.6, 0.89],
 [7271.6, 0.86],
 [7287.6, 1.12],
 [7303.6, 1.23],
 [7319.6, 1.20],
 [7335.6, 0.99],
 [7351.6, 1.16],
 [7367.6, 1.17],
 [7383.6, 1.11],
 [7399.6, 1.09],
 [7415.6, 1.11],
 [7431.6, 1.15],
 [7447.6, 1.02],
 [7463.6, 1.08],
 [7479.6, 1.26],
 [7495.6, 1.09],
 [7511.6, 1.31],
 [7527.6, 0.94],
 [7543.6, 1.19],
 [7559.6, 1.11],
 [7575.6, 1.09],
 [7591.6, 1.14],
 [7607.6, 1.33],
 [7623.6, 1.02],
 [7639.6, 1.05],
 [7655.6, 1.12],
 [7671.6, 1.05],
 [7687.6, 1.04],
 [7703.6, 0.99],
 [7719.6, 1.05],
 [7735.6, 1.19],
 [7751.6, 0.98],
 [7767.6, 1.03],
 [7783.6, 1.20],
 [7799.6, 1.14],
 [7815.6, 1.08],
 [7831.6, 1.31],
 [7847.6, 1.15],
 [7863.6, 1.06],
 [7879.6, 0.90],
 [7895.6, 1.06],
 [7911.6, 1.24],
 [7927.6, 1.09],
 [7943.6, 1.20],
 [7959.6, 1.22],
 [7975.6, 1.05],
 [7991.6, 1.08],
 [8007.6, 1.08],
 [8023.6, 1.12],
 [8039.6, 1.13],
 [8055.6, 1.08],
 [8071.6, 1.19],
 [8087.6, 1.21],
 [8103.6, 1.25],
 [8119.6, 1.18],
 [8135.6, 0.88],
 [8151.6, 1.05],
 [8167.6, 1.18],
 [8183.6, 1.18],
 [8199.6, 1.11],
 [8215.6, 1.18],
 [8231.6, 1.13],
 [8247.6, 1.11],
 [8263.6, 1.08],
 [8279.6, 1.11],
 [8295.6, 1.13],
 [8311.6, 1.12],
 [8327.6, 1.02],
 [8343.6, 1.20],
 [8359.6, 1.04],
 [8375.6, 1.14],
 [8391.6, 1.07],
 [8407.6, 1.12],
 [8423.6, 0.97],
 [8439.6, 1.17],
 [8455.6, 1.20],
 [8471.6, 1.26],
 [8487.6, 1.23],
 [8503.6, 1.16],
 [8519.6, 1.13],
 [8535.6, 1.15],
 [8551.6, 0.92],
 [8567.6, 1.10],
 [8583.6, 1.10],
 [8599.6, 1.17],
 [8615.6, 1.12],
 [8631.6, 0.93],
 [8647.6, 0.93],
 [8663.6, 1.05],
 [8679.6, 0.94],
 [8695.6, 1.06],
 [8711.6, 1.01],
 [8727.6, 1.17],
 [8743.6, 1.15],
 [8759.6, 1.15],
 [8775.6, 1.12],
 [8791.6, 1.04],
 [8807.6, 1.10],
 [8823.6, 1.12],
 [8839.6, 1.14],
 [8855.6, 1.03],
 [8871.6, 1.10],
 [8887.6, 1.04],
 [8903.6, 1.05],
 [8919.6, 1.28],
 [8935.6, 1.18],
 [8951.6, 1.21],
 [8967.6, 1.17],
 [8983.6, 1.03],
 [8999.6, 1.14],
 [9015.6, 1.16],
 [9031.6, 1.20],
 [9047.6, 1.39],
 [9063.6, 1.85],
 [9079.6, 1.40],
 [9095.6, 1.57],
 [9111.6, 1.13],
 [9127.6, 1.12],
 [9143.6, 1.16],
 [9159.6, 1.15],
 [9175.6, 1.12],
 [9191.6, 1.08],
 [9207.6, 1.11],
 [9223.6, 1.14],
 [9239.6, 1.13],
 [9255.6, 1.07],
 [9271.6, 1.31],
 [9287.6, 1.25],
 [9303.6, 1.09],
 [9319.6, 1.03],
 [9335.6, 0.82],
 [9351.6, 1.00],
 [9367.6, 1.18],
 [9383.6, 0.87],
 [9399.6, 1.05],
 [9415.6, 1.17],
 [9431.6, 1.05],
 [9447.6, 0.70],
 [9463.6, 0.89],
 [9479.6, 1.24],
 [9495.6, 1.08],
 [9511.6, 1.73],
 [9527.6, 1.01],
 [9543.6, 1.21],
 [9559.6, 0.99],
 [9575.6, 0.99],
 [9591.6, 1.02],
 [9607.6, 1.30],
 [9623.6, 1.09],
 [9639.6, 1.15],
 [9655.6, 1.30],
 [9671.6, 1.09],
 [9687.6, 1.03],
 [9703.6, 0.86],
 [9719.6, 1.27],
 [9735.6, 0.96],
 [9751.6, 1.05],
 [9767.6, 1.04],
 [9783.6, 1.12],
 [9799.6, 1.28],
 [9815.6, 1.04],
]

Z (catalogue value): 0.380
